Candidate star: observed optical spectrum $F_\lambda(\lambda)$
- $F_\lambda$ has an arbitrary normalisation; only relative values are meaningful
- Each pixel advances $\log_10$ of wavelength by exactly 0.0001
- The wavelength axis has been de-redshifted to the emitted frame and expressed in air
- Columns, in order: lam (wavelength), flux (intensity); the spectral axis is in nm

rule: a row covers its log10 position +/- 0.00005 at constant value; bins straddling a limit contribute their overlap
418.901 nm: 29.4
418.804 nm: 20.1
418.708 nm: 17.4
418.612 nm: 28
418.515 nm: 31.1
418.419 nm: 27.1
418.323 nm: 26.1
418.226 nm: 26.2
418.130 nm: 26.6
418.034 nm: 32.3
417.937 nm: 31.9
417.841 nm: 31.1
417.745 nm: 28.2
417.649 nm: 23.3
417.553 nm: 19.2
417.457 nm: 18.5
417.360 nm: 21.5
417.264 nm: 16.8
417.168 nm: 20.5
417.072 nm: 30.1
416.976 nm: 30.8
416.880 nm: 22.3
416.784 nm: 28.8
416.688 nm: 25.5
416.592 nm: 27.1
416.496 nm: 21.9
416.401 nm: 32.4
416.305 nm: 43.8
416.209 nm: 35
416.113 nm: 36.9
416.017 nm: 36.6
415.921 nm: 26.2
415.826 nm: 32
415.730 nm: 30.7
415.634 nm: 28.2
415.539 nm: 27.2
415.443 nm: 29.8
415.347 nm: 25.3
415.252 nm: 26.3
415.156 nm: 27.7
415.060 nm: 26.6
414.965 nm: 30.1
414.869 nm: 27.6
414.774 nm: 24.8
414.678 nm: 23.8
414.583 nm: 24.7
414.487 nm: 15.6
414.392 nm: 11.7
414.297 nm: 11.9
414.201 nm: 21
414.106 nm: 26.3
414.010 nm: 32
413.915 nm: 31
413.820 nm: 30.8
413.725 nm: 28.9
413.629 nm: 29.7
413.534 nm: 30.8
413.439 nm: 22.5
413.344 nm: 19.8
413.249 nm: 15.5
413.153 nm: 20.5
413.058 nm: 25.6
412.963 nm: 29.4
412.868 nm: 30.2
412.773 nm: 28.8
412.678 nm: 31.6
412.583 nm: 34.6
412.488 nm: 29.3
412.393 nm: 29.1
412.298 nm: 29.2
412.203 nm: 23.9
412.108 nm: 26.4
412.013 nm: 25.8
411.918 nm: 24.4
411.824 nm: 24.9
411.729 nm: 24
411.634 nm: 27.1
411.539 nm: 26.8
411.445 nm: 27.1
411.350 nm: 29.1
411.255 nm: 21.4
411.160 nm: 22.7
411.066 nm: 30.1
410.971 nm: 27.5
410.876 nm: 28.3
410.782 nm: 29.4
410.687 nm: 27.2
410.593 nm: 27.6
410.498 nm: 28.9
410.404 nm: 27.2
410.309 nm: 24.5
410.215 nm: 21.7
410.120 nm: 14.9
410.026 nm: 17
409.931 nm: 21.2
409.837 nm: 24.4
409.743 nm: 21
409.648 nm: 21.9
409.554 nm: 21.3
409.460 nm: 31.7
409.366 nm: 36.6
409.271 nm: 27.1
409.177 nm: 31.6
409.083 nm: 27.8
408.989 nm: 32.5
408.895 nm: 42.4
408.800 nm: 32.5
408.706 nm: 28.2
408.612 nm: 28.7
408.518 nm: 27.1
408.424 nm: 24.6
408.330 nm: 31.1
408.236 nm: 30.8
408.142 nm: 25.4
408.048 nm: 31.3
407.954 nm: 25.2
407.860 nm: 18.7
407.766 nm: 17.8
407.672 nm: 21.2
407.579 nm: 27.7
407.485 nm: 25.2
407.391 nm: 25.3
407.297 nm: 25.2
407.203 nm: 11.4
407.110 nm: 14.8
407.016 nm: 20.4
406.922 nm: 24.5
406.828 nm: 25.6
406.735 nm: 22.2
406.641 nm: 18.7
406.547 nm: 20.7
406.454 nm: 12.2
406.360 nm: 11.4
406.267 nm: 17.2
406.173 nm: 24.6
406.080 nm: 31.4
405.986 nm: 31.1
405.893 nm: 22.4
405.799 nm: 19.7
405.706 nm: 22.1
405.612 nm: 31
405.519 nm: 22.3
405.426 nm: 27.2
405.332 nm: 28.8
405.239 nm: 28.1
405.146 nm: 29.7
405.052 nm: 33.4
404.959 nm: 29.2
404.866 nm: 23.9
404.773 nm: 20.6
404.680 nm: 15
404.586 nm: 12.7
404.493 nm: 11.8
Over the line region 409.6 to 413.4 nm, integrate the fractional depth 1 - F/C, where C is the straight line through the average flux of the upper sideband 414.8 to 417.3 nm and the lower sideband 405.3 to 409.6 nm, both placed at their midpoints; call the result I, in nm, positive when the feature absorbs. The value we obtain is 0.191 nm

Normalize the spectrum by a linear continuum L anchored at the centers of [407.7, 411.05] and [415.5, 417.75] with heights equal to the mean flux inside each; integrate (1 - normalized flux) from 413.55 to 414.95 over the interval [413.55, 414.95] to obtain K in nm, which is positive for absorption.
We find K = 0.14 nm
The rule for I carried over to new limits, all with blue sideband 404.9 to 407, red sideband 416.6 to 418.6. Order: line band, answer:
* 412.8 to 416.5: -0.22 nm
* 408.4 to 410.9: -0.22 nm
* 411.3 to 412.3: -0.04 nm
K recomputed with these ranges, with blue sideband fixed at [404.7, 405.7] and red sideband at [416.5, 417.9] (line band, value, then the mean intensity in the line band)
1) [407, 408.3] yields 0.16 nm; 23.1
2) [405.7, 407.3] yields 0.36 nm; 20.7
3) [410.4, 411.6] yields -0.07 nm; 27.2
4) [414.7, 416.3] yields -0.31 nm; 29.7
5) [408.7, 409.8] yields -0.15 nm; 29.5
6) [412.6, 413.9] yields -0.08 nm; 26.8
